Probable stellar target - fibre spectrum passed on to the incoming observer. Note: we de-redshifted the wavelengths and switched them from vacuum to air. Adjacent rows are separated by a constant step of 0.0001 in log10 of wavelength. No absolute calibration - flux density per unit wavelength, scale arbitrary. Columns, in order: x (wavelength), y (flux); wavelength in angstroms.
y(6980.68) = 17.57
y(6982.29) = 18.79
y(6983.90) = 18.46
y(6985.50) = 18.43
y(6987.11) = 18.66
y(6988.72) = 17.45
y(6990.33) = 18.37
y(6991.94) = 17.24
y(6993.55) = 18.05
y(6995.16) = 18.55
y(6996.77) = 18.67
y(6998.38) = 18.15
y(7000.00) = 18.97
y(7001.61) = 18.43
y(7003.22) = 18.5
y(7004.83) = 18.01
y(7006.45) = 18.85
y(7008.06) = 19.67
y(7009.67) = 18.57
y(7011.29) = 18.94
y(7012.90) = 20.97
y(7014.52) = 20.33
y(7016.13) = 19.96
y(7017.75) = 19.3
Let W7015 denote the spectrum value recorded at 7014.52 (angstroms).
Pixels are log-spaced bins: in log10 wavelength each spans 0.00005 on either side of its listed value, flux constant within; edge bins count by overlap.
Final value 20.33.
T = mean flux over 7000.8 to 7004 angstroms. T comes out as 18.5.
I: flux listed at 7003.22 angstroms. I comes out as 18.5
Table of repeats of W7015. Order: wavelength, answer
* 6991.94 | 17.24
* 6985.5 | 18.43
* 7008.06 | 19.67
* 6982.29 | 18.79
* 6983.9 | 18.46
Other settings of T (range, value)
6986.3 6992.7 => 17.9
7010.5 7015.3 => 20.1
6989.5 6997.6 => 18.2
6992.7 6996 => 18.3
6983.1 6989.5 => 18.3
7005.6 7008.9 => 19.2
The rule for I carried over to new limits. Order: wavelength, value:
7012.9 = 20.97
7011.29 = 18.94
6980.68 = 17.57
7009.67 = 18.57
